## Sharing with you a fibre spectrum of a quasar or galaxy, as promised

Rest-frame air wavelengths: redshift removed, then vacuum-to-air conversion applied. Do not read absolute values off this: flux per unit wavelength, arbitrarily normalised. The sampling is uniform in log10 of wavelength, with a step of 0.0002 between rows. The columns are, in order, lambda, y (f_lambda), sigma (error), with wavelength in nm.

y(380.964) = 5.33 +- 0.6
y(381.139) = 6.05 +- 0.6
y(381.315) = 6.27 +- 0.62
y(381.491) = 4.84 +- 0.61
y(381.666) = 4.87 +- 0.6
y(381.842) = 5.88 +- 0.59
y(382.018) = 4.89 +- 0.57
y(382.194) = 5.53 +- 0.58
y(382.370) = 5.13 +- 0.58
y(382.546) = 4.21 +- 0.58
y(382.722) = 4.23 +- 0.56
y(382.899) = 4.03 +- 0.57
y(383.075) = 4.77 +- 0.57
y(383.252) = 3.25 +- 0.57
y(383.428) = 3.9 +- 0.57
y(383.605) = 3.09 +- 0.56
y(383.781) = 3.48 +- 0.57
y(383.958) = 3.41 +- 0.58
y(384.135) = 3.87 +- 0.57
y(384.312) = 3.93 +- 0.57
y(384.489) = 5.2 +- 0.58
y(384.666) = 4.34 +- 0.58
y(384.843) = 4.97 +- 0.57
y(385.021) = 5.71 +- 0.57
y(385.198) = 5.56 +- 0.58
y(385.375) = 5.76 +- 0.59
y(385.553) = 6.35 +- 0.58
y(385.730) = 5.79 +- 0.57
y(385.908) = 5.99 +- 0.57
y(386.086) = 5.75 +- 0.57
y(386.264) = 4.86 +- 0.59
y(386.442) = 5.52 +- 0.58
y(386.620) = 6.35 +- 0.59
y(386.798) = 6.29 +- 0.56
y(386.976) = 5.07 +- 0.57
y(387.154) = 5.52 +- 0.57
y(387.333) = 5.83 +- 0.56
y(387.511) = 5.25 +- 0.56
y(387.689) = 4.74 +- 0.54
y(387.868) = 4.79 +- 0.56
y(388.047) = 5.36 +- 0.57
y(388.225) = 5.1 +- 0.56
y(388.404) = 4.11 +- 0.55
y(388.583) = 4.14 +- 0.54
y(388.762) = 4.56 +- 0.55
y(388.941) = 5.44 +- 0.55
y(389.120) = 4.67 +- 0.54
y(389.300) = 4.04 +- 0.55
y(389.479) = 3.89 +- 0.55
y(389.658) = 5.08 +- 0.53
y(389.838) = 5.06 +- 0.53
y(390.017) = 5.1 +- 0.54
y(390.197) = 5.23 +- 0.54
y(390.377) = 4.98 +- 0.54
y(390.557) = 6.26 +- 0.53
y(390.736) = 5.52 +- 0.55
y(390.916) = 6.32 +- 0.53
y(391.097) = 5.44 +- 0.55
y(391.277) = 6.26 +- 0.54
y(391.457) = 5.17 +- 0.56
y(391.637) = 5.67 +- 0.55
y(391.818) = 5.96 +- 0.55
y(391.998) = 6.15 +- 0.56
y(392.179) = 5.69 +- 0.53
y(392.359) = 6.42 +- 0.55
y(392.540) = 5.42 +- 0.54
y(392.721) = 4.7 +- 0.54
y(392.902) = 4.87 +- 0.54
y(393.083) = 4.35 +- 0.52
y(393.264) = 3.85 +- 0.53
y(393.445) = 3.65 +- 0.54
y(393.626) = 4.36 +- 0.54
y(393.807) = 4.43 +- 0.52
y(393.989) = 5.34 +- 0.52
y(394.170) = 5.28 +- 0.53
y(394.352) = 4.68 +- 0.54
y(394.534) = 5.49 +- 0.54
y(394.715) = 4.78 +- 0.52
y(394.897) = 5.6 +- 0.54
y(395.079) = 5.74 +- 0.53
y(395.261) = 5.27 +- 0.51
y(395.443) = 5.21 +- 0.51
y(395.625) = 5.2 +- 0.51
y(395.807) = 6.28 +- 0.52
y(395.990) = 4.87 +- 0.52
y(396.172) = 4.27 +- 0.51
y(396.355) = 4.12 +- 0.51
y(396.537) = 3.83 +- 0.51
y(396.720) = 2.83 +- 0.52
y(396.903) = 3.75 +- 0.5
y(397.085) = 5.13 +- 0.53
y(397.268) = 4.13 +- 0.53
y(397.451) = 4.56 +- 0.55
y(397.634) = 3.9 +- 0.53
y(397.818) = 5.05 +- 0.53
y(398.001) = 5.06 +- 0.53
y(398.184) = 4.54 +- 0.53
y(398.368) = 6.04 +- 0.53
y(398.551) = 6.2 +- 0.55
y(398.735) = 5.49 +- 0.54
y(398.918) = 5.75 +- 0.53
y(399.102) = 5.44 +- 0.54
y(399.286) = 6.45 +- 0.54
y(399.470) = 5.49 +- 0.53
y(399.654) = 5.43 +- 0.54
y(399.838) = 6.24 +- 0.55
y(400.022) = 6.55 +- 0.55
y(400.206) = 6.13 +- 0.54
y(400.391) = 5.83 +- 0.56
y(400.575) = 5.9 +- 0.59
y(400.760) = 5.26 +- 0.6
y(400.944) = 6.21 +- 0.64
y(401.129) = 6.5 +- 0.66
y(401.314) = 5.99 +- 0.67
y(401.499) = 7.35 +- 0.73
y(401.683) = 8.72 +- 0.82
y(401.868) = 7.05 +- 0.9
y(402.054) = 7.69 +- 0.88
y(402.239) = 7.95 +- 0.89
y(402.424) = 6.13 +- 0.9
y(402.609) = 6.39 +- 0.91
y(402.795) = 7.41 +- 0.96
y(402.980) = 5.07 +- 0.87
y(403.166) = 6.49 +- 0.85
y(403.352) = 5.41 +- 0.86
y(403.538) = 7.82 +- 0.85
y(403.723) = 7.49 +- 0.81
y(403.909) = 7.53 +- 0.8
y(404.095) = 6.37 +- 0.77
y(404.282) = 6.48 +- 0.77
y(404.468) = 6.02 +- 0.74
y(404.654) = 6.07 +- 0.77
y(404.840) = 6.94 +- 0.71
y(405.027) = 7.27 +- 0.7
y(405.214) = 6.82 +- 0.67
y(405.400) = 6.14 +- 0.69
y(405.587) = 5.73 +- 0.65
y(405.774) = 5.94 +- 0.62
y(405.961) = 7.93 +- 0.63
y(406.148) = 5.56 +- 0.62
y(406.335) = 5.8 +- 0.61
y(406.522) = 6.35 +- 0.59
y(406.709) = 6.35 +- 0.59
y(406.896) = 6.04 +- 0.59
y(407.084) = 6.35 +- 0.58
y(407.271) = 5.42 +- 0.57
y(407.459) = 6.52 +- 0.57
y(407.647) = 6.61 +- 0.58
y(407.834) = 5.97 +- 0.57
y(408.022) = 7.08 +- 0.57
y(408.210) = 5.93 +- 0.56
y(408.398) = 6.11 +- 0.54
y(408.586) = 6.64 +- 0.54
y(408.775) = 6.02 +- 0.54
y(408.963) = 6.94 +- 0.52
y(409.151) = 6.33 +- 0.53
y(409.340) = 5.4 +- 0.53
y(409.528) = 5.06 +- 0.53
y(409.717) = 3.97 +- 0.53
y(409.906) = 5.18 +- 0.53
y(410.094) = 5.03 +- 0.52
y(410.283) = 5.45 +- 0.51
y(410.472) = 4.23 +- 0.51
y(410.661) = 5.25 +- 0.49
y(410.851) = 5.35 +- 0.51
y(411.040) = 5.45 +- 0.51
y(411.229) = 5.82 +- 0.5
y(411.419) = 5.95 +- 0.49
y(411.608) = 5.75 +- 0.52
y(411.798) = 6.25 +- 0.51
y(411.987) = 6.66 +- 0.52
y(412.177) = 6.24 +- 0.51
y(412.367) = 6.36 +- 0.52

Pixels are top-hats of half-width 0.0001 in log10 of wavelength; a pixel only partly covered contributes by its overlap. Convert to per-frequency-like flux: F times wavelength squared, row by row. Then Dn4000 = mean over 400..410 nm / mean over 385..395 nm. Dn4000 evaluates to 1.31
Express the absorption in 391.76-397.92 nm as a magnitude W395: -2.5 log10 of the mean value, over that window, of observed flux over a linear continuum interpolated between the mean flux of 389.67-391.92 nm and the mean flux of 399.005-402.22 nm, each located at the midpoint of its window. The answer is 0.21 mag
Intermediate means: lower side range 5.57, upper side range 6.4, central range 4.85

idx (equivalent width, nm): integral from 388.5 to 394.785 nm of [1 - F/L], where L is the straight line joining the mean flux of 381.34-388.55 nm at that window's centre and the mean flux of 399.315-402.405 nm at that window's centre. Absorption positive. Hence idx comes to 0.56 nm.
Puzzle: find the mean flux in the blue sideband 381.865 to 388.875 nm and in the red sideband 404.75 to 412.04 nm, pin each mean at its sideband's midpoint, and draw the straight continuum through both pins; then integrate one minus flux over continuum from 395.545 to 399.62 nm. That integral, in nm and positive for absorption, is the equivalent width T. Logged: 0.41 nm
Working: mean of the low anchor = 4.9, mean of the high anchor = 5.98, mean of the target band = 4.93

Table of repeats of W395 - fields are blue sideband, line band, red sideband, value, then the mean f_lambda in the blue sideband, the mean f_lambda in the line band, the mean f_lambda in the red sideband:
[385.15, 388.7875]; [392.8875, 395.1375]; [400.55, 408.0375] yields 0.22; 5.38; 4.79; 6.54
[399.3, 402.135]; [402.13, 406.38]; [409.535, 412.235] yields -0.08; 6.42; 6.57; 5.45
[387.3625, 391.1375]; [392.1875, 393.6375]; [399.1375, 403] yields 0.14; 5.01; 4.78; 6.48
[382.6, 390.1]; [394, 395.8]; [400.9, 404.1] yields 0.12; 4.86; 5.3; 6.89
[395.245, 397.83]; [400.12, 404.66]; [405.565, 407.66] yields -0.20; 4.52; 6.62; 6.22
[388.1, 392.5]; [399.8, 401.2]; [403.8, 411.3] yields -0.06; 5.27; 6.06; 6.04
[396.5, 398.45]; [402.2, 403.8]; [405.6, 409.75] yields -0.23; 4.45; 6.64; 6.13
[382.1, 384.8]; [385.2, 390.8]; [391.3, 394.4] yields -0.14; 4.17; 5.24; 5.09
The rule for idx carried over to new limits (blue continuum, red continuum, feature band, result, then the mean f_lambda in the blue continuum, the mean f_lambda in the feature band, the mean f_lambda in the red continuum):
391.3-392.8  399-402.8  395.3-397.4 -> 0.53 nm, 5.68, 4.53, 6.46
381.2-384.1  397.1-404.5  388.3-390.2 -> 0.17 nm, 4.49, 4.64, 6.13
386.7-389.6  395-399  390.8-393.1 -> -0.33 nm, 4.93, 5.61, 4.87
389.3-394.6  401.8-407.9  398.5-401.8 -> -0.07 nm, 5.17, 6.17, 6.52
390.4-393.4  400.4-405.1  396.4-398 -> 0.49 nm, 5.46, 4.2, 6.68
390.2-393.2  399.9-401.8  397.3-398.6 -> 0.25 nm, 5.55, 4.97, 6.45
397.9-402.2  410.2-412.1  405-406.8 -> -0.15 nm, 6.17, 6.36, 5.62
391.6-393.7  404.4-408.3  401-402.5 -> -0.32 nm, 5.08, 7.16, 6.33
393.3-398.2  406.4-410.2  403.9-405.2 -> -0.24 nm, 4.71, 6.62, 5.96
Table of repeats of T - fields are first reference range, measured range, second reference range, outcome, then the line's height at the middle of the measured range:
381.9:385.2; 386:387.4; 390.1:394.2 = -0.280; 4.71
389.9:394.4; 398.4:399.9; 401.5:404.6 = 0.115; 6.3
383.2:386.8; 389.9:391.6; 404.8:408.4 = -0.093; 5.29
